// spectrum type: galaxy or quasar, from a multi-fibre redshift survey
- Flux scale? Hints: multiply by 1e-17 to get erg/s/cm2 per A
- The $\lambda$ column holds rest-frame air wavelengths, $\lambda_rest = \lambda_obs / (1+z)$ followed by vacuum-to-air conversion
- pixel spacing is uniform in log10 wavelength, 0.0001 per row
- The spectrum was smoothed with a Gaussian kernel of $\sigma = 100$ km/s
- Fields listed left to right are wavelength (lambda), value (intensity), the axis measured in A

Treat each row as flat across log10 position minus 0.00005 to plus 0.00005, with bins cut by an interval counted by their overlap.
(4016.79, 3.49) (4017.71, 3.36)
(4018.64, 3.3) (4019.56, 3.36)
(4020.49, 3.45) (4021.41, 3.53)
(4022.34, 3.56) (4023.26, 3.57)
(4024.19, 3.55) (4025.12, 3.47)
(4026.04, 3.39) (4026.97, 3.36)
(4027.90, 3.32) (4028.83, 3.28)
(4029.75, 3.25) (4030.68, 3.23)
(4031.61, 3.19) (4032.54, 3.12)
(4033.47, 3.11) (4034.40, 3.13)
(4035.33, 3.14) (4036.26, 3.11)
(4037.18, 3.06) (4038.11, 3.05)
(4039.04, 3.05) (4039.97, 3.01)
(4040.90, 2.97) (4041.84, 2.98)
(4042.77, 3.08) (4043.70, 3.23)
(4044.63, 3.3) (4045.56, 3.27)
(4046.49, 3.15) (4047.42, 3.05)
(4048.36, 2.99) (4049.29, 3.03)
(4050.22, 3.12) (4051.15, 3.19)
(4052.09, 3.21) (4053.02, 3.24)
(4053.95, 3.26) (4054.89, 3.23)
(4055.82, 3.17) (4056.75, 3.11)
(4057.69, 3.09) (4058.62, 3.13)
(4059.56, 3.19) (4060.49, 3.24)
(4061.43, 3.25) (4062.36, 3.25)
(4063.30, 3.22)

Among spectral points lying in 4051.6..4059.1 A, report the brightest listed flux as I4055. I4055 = 3.26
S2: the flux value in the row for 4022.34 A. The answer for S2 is 3.56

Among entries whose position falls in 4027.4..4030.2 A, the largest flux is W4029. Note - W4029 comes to 3.32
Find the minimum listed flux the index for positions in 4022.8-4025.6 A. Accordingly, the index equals 3.47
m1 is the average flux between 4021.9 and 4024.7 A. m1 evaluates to 3.56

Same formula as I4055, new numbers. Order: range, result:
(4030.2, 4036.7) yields 3.23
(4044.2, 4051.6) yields 3.3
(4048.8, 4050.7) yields 3.12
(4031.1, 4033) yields 3.19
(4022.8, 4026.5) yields 3.57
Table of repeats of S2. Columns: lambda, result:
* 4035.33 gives 3.14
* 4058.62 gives 3.13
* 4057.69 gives 3.09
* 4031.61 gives 3.19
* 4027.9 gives 3.32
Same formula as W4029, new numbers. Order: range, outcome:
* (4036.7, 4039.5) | 3.06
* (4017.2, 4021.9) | 3.53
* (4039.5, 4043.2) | 3.08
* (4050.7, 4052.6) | 3.21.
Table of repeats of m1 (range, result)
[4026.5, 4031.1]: 3.29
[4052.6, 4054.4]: 3.26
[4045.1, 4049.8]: 3.1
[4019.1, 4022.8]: 3.48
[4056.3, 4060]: 3.12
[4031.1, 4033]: 3.15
